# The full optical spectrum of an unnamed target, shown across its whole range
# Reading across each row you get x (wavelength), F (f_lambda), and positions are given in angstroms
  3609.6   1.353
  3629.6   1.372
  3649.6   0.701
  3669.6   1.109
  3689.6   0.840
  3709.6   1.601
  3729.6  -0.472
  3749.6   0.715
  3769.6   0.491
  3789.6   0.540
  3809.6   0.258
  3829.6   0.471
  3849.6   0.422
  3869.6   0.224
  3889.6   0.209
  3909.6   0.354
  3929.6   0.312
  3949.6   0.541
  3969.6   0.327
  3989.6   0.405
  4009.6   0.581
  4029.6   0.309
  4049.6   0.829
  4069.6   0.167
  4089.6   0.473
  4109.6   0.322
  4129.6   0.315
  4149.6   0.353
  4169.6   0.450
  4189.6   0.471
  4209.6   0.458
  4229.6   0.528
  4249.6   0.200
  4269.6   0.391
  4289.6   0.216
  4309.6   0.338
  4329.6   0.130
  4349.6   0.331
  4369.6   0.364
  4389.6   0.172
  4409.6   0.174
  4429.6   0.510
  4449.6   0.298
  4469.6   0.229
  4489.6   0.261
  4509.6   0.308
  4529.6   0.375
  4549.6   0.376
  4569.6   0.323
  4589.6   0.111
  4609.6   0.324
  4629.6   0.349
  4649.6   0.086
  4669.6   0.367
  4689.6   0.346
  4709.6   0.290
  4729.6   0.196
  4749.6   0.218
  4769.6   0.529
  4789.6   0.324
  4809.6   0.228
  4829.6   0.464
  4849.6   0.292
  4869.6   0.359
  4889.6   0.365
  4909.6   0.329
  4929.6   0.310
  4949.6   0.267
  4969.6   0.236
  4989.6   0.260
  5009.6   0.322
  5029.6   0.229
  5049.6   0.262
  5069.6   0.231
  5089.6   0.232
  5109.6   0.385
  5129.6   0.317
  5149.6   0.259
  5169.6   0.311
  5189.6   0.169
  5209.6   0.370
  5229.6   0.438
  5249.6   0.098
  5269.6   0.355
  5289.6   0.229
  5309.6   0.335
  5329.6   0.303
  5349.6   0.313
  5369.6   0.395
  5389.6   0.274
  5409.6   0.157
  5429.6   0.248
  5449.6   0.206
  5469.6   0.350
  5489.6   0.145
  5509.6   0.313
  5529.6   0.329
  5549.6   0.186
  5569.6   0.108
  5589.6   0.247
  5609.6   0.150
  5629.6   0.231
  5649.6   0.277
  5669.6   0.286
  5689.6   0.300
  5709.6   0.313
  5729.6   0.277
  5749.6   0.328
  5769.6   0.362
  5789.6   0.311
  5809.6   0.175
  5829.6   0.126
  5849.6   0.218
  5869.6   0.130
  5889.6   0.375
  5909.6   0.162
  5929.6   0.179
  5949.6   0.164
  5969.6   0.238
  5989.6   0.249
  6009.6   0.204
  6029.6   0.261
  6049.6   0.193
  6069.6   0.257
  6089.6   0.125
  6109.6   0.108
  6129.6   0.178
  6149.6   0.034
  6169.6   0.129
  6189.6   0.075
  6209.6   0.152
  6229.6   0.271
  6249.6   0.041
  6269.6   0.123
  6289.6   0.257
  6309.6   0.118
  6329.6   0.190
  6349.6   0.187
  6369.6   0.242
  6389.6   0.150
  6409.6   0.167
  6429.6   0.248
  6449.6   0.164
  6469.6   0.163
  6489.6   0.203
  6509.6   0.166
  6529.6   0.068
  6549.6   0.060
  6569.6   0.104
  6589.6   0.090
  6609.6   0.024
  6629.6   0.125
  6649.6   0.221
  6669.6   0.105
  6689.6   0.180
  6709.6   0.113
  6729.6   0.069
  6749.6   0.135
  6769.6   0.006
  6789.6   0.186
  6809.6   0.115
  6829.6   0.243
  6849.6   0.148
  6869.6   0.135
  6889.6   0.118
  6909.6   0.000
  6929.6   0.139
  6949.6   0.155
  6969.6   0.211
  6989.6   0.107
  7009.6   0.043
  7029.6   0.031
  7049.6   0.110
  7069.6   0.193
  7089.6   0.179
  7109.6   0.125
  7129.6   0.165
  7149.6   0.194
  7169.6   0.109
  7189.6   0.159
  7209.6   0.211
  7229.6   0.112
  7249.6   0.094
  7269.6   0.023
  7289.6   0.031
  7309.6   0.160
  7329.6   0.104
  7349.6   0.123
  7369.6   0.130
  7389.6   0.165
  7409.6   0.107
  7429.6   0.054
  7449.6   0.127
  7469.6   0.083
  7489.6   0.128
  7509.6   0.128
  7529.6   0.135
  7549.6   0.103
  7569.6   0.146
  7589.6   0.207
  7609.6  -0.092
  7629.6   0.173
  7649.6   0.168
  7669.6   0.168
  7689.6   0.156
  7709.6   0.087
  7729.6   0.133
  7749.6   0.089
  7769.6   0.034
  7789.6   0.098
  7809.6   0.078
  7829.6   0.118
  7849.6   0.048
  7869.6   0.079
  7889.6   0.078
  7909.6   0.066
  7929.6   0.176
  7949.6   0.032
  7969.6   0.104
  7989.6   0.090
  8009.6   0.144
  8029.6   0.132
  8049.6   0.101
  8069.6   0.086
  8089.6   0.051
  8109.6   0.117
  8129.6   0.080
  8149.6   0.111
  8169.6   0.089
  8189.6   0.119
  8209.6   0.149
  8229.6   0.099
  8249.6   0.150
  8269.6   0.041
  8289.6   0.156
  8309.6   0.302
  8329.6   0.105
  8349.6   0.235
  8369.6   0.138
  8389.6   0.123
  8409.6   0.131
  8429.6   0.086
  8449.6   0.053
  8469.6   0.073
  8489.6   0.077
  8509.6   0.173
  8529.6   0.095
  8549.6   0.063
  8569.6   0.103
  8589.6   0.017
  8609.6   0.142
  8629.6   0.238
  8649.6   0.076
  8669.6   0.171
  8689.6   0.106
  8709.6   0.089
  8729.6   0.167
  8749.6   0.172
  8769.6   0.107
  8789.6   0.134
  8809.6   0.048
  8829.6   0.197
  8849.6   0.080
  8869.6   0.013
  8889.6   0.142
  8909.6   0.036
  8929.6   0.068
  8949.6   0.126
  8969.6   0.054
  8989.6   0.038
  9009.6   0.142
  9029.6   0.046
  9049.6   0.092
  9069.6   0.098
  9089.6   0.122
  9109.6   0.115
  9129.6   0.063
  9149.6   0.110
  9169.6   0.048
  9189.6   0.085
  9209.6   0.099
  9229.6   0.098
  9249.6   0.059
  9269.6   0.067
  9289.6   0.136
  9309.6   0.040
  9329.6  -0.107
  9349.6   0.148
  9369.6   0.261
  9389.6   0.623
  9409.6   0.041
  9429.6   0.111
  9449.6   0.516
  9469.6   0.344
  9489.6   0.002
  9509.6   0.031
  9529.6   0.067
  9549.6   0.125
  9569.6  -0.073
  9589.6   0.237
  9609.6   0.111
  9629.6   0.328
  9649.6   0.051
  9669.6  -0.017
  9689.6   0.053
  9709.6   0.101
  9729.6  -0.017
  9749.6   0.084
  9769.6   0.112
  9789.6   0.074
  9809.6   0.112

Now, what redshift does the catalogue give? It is 1.517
